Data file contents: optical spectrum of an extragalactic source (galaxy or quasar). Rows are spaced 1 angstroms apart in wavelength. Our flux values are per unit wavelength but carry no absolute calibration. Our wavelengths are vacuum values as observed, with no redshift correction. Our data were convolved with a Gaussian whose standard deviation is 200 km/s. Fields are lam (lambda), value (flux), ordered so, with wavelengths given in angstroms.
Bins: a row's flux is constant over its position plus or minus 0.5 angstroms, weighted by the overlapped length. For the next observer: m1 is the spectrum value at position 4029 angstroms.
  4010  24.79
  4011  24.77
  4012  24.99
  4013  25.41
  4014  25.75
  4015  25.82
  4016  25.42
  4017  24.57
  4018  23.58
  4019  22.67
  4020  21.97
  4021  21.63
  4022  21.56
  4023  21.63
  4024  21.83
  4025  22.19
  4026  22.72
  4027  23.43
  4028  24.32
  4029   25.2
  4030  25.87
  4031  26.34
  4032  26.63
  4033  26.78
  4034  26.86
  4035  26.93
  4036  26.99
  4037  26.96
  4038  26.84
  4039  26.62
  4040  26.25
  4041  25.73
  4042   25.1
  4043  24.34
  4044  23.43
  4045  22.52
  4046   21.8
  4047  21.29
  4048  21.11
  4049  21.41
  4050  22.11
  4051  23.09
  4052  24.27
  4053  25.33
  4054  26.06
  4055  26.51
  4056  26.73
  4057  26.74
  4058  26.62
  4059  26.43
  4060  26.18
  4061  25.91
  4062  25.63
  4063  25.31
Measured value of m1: 25.2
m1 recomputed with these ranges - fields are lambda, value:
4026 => 22.72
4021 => 21.63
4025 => 22.19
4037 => 26.96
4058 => 26.62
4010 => 24.79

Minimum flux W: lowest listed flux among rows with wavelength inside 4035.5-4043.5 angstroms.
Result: 24.34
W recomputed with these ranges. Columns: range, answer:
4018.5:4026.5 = 21.56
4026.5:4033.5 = 23.43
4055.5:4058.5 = 26.62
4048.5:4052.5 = 21.41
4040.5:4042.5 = 25.1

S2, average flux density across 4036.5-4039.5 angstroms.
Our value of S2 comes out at 26.8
